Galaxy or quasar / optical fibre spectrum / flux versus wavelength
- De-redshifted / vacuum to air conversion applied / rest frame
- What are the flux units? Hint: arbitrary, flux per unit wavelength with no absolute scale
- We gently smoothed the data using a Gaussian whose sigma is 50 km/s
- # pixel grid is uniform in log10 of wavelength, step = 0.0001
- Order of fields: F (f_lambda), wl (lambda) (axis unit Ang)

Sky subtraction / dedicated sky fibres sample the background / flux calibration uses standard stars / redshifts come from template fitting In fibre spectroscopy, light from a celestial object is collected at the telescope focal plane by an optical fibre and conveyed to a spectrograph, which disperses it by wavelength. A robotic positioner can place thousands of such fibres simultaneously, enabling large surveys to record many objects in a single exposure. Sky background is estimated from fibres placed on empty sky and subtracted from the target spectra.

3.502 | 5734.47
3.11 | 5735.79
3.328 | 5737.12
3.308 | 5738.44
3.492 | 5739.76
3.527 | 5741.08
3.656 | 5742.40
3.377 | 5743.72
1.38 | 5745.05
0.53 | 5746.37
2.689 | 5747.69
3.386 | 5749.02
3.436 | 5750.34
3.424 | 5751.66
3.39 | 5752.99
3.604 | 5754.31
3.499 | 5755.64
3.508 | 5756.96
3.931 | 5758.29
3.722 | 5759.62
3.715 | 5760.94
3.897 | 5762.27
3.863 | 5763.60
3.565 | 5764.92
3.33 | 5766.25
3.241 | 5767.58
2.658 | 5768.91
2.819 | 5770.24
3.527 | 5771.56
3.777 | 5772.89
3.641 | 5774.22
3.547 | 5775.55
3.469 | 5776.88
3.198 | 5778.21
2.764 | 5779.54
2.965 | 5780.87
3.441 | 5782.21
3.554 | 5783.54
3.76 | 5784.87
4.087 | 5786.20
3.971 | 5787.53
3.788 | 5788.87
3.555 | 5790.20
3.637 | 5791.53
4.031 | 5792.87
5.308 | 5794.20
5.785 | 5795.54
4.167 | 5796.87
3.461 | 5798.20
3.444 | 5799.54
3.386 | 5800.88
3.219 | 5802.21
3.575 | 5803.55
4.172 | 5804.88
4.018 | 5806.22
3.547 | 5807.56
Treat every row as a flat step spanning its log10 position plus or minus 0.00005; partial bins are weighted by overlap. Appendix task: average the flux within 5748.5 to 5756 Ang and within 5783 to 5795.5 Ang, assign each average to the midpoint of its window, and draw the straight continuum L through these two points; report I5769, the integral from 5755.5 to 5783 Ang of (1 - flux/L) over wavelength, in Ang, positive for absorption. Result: 2.2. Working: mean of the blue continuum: 3.46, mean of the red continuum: 4.06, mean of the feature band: 3.43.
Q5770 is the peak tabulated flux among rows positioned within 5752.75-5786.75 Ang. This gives 4.087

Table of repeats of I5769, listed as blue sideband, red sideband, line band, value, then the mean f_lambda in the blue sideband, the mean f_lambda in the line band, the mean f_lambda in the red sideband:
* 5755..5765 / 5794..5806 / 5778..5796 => 0.4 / 3.72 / 3.84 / 4.01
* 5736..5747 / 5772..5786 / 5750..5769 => -2.6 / 2.84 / 3.55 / 3.44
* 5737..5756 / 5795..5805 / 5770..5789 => 0.3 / 3.05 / 3.49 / 3.87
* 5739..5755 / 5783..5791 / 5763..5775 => 0.2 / 2.99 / 3.38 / 3.79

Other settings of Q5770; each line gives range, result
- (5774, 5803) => 5.785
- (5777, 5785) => 3.76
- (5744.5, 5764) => 3.931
